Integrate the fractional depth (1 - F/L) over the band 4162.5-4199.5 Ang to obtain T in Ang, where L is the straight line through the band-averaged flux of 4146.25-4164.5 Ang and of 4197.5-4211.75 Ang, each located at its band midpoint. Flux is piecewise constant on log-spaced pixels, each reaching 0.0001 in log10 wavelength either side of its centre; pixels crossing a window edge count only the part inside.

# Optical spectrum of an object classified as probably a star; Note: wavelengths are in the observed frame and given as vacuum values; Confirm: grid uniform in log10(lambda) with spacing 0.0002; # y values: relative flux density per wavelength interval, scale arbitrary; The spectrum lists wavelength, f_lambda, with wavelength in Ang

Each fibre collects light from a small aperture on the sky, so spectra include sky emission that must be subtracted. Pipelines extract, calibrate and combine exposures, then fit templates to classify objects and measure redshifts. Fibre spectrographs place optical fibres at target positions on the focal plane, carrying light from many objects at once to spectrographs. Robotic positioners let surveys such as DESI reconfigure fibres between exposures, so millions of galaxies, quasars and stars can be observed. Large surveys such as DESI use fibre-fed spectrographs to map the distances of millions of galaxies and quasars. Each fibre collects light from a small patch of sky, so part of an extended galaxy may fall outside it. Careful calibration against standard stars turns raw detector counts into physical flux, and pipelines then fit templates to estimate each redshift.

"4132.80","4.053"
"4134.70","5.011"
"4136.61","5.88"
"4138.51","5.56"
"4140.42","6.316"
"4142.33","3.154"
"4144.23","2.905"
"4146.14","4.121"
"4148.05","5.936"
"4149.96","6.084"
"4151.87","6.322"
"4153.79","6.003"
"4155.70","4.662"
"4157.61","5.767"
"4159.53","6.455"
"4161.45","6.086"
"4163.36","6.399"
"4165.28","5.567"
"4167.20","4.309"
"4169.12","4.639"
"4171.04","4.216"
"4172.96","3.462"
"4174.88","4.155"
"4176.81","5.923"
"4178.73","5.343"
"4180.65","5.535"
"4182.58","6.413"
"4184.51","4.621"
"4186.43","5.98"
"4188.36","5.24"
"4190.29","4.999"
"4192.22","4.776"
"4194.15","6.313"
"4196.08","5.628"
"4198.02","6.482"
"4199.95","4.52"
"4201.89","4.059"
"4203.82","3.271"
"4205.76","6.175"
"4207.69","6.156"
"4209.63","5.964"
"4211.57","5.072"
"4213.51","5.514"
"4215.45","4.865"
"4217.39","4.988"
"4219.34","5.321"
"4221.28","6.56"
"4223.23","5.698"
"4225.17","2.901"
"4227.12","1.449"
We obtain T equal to 1.7 Ang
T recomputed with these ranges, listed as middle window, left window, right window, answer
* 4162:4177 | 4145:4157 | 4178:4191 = 1.81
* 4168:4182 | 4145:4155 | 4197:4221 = 1.69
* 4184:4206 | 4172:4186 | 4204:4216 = 0.62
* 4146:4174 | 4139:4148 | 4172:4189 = -3.86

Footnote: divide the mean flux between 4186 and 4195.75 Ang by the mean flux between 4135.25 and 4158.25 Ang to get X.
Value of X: 1.04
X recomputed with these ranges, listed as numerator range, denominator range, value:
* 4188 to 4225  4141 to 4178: 1.04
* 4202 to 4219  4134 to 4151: 1.04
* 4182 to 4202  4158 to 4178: 1.05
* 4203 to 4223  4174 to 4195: 1.00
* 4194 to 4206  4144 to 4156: 0.96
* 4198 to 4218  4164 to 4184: 1.03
